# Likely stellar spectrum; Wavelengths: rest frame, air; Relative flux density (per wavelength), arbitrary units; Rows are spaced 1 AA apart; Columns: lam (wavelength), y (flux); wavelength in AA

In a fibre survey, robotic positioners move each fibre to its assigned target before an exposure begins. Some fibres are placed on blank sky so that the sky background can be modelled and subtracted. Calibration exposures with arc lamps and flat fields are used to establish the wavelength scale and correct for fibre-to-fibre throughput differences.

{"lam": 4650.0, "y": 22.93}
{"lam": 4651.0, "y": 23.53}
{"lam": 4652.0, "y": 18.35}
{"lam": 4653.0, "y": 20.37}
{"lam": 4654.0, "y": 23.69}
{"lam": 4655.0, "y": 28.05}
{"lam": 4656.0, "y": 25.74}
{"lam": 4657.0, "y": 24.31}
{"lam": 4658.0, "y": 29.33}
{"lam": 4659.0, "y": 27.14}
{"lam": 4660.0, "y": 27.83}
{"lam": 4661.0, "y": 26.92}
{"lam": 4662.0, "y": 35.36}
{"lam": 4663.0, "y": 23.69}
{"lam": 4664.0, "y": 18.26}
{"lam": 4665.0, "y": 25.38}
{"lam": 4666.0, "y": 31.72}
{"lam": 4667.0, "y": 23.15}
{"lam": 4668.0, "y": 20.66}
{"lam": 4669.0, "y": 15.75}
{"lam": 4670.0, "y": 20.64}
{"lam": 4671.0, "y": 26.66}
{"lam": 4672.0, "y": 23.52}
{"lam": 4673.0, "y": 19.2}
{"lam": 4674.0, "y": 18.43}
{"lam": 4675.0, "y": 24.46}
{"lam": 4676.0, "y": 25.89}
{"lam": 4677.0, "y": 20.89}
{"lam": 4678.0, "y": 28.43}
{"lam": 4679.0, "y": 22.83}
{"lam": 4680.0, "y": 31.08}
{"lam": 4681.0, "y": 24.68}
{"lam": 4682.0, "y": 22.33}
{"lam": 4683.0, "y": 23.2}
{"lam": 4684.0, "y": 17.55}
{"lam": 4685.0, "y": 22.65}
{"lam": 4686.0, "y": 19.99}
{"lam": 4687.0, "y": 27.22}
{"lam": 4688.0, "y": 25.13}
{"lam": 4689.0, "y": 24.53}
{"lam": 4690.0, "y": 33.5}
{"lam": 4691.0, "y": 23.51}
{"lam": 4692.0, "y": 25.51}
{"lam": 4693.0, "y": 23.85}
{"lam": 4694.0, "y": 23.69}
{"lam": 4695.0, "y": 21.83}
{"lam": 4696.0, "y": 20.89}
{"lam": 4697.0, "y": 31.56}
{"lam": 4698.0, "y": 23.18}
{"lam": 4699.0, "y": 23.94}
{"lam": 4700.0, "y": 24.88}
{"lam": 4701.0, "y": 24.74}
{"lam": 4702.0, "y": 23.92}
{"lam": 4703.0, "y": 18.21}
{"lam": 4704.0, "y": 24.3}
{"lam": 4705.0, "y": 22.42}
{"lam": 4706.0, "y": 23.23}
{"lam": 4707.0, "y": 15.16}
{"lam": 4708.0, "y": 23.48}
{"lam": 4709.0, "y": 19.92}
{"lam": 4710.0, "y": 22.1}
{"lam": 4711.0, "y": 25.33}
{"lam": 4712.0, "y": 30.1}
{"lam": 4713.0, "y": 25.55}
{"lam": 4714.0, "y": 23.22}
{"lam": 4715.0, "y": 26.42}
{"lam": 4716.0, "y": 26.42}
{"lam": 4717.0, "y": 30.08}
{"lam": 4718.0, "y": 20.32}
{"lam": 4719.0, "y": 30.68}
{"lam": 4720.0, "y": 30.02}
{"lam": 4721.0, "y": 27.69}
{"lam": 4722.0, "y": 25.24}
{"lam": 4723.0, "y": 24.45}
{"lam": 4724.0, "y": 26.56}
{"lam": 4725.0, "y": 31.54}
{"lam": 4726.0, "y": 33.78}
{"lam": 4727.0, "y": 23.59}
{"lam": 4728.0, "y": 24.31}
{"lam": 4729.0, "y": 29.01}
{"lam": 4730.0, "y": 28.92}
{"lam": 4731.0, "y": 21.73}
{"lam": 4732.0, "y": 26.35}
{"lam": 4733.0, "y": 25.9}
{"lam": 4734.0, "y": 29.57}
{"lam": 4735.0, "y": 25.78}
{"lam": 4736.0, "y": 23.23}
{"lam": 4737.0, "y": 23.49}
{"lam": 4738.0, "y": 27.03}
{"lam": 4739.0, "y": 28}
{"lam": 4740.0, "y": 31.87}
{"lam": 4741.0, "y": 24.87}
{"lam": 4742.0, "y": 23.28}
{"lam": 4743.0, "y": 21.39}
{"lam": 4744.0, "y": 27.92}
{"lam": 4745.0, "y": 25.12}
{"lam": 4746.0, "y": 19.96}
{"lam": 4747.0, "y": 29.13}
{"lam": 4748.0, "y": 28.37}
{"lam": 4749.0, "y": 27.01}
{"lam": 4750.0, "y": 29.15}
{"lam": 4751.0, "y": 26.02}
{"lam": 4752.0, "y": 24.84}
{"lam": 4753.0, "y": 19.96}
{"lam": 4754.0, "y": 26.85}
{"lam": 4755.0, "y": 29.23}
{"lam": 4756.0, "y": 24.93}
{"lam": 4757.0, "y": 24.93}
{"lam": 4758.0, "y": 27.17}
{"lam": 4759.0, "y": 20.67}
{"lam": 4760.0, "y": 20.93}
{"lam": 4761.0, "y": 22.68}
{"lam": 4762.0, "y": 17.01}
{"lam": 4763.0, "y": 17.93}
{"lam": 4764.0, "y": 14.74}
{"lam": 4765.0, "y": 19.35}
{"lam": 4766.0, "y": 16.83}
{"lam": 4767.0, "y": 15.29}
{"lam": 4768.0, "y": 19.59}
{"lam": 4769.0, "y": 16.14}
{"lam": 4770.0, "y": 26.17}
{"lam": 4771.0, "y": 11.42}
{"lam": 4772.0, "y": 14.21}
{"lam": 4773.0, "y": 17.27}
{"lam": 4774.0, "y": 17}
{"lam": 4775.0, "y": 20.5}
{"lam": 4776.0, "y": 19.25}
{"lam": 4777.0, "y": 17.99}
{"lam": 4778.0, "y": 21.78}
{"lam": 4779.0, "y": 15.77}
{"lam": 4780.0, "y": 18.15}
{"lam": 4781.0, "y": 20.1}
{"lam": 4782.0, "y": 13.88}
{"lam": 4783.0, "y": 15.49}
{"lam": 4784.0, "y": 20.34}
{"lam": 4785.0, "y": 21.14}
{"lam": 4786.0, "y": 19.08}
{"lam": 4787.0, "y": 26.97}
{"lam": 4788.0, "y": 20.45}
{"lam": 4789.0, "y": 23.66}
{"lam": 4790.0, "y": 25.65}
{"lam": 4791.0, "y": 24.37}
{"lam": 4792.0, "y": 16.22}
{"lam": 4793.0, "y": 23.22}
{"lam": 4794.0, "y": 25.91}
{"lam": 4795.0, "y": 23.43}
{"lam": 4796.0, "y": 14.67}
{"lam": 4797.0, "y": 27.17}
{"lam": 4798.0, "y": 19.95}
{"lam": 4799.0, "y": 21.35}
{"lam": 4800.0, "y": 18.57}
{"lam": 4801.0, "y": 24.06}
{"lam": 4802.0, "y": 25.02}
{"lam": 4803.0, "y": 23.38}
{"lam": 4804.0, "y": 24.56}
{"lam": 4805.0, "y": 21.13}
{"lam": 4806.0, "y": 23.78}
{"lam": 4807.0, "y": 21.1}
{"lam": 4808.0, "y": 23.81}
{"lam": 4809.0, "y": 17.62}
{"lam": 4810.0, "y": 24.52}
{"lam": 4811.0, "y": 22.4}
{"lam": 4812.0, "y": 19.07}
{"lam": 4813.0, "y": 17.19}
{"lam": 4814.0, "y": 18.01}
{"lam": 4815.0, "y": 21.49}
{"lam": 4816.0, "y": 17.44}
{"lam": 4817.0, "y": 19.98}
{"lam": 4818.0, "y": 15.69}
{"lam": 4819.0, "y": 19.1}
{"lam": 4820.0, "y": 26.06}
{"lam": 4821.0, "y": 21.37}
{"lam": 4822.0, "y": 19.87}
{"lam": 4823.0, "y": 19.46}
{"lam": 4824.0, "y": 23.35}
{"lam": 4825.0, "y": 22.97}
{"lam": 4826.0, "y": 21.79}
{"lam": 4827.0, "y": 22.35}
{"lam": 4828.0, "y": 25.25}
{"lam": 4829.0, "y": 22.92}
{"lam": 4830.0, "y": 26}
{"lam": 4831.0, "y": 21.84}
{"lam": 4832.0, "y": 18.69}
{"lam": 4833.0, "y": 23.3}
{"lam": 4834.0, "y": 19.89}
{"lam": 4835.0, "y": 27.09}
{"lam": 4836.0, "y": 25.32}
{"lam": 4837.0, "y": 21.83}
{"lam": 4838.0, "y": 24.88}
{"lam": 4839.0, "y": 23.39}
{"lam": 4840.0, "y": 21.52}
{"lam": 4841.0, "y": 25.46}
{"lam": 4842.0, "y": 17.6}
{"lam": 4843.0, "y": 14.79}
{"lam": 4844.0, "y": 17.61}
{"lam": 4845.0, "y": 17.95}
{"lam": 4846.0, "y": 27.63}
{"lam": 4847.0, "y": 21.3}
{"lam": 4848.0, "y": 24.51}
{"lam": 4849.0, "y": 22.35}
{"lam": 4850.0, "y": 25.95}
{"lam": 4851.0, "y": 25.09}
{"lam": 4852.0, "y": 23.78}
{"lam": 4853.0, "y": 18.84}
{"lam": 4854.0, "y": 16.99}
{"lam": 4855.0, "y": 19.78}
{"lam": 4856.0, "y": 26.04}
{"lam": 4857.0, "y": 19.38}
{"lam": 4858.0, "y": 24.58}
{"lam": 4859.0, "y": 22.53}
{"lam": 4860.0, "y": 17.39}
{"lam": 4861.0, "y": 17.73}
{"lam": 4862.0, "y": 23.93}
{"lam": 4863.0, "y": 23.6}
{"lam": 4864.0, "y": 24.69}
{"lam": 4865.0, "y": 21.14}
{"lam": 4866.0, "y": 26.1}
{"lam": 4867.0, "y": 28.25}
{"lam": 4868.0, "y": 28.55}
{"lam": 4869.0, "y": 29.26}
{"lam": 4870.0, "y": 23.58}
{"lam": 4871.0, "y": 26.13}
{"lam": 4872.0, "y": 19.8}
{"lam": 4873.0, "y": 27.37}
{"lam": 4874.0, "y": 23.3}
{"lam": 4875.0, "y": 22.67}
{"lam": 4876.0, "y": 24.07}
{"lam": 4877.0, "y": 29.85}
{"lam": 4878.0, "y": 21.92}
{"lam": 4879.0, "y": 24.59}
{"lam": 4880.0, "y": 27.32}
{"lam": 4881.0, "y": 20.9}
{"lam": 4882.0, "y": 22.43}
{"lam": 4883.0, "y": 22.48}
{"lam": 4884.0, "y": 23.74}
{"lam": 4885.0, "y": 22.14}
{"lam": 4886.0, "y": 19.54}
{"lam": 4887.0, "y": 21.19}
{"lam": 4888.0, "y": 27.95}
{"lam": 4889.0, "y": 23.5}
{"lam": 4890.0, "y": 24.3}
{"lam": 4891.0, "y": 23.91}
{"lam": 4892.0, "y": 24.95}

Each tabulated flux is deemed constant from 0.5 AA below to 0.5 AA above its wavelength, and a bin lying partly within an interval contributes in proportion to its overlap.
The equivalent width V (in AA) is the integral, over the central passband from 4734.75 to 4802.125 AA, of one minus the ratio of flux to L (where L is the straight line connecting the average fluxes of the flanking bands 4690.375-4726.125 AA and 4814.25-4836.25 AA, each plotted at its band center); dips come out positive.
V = 4.1 AA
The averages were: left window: 24.9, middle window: 21.9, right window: 21.8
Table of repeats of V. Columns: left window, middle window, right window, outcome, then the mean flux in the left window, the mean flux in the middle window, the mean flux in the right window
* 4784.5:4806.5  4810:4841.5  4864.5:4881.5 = 2.20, 22.4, 21.8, 25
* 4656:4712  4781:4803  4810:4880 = 1.43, 24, 21.5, 22.5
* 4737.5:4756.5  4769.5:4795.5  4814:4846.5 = 4.46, 26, 20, 21.6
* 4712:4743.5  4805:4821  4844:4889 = 2.62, 26.5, 20.5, 23.3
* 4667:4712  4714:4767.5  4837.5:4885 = -4.05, 23.4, 25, 23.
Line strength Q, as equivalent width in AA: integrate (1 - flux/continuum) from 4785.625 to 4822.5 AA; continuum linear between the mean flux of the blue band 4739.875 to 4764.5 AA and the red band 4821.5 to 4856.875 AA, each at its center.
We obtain 2.3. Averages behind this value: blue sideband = 24.1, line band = 21.6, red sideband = 22.2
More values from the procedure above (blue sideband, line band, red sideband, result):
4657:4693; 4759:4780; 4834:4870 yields 4.8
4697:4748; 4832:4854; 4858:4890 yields 1.8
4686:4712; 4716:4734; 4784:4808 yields -2.8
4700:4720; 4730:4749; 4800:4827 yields -2.0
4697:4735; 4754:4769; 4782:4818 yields 1.5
